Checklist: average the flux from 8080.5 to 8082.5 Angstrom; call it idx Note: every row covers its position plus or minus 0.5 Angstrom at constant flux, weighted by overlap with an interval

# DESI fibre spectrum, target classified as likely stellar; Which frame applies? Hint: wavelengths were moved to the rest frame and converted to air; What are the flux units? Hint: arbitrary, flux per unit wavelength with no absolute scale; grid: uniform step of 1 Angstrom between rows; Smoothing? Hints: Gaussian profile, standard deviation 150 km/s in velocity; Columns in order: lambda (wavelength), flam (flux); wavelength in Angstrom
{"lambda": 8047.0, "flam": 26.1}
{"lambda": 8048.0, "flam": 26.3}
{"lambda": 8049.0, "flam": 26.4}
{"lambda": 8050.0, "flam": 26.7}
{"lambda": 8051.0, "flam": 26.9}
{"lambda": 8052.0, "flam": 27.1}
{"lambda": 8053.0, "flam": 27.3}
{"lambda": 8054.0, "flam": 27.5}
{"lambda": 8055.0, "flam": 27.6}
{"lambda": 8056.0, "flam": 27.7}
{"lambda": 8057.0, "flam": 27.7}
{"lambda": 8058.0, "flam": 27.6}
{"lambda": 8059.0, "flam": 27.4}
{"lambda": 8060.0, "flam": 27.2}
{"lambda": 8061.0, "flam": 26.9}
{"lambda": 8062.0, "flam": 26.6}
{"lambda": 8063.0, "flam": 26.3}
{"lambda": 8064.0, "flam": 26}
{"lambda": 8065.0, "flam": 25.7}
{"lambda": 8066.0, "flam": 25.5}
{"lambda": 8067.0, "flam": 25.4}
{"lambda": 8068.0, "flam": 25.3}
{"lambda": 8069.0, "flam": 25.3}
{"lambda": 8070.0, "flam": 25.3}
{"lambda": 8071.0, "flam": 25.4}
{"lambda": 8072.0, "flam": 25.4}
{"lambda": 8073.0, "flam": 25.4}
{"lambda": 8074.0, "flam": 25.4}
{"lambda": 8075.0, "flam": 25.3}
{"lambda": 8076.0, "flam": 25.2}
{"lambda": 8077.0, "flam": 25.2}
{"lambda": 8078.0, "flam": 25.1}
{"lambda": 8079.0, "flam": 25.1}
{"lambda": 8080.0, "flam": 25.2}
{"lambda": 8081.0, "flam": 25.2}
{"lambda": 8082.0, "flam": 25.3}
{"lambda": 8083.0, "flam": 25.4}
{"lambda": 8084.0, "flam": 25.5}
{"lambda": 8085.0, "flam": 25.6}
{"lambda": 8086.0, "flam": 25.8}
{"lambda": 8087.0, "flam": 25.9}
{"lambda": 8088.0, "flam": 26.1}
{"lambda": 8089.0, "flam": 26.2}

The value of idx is 25.2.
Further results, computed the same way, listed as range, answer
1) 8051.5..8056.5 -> 27.4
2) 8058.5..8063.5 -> 26.9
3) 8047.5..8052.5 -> 26.7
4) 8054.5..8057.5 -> 27.7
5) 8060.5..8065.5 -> 26.3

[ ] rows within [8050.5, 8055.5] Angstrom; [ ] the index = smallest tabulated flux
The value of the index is 26.9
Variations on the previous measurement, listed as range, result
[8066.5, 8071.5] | 25.3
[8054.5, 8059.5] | 27.4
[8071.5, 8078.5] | 25.1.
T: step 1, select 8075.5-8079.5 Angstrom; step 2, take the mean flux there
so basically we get 25.1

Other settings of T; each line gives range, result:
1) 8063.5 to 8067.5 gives 25.6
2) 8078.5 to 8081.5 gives 25.2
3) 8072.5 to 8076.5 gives 25.3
